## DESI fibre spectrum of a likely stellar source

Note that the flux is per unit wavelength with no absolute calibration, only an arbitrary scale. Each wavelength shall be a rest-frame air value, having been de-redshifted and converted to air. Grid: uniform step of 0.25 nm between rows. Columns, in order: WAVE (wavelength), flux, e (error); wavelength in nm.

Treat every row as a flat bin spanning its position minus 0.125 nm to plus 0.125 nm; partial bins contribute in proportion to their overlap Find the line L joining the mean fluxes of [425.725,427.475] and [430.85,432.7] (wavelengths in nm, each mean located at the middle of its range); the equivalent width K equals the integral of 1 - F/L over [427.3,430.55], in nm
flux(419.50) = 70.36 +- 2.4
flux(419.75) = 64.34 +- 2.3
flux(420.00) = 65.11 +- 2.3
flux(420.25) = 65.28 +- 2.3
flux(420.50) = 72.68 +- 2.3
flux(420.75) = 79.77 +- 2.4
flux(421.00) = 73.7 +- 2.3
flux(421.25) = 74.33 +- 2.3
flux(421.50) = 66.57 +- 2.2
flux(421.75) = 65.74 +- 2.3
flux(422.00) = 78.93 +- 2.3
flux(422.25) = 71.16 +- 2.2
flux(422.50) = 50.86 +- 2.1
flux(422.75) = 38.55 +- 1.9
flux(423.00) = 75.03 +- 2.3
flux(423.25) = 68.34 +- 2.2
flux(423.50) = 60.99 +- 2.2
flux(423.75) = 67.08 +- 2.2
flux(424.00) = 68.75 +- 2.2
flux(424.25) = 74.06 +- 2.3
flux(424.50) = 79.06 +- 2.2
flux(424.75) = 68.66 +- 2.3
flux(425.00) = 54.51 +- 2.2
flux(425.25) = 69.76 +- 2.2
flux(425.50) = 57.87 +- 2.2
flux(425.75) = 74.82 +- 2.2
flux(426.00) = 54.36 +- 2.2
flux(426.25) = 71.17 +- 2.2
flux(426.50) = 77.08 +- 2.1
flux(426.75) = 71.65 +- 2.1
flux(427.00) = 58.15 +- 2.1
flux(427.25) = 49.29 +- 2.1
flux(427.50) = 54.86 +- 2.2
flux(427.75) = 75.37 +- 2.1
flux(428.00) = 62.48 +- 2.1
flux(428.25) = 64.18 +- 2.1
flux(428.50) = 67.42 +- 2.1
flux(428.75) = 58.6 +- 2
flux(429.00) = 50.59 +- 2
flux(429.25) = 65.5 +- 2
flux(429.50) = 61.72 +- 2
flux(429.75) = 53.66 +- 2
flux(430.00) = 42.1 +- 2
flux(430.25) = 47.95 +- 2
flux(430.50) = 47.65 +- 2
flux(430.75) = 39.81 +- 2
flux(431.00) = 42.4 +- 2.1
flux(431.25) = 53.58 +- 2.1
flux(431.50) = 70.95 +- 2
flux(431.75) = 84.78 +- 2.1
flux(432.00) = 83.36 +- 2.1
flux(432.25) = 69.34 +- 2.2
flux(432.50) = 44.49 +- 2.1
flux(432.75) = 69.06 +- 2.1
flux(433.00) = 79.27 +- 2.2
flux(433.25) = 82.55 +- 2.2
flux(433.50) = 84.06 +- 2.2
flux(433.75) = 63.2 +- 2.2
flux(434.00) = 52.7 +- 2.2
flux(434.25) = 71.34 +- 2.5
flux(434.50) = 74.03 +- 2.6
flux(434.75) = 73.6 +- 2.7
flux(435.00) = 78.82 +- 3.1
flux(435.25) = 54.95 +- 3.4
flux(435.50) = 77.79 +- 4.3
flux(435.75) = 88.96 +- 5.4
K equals 0.312 nm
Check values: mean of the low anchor 64.1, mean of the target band 57.9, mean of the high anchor 64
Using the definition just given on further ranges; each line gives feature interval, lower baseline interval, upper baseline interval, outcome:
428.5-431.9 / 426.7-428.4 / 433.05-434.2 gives 0.52 nm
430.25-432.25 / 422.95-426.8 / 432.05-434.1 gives 0.25 nm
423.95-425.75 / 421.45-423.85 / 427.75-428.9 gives -0.11 nm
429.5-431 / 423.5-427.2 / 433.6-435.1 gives 0.46 nm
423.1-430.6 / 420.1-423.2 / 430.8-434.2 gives 0.53 nm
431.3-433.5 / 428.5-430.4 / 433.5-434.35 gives -0.39 nm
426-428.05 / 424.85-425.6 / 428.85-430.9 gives -0.26 nm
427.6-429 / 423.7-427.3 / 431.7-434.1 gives 0.09 nm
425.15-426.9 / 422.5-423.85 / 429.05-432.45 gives -0.24 nm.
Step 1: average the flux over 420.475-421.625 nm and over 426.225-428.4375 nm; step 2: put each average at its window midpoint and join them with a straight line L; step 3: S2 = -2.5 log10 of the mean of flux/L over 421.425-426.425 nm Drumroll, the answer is 0.06 mag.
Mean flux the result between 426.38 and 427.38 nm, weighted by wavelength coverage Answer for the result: 63.9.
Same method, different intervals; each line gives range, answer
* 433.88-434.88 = 68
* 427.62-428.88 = 65.5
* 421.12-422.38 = 71.3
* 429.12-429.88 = 60.1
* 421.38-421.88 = 66.3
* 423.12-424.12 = 66.3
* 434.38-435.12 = 75.5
